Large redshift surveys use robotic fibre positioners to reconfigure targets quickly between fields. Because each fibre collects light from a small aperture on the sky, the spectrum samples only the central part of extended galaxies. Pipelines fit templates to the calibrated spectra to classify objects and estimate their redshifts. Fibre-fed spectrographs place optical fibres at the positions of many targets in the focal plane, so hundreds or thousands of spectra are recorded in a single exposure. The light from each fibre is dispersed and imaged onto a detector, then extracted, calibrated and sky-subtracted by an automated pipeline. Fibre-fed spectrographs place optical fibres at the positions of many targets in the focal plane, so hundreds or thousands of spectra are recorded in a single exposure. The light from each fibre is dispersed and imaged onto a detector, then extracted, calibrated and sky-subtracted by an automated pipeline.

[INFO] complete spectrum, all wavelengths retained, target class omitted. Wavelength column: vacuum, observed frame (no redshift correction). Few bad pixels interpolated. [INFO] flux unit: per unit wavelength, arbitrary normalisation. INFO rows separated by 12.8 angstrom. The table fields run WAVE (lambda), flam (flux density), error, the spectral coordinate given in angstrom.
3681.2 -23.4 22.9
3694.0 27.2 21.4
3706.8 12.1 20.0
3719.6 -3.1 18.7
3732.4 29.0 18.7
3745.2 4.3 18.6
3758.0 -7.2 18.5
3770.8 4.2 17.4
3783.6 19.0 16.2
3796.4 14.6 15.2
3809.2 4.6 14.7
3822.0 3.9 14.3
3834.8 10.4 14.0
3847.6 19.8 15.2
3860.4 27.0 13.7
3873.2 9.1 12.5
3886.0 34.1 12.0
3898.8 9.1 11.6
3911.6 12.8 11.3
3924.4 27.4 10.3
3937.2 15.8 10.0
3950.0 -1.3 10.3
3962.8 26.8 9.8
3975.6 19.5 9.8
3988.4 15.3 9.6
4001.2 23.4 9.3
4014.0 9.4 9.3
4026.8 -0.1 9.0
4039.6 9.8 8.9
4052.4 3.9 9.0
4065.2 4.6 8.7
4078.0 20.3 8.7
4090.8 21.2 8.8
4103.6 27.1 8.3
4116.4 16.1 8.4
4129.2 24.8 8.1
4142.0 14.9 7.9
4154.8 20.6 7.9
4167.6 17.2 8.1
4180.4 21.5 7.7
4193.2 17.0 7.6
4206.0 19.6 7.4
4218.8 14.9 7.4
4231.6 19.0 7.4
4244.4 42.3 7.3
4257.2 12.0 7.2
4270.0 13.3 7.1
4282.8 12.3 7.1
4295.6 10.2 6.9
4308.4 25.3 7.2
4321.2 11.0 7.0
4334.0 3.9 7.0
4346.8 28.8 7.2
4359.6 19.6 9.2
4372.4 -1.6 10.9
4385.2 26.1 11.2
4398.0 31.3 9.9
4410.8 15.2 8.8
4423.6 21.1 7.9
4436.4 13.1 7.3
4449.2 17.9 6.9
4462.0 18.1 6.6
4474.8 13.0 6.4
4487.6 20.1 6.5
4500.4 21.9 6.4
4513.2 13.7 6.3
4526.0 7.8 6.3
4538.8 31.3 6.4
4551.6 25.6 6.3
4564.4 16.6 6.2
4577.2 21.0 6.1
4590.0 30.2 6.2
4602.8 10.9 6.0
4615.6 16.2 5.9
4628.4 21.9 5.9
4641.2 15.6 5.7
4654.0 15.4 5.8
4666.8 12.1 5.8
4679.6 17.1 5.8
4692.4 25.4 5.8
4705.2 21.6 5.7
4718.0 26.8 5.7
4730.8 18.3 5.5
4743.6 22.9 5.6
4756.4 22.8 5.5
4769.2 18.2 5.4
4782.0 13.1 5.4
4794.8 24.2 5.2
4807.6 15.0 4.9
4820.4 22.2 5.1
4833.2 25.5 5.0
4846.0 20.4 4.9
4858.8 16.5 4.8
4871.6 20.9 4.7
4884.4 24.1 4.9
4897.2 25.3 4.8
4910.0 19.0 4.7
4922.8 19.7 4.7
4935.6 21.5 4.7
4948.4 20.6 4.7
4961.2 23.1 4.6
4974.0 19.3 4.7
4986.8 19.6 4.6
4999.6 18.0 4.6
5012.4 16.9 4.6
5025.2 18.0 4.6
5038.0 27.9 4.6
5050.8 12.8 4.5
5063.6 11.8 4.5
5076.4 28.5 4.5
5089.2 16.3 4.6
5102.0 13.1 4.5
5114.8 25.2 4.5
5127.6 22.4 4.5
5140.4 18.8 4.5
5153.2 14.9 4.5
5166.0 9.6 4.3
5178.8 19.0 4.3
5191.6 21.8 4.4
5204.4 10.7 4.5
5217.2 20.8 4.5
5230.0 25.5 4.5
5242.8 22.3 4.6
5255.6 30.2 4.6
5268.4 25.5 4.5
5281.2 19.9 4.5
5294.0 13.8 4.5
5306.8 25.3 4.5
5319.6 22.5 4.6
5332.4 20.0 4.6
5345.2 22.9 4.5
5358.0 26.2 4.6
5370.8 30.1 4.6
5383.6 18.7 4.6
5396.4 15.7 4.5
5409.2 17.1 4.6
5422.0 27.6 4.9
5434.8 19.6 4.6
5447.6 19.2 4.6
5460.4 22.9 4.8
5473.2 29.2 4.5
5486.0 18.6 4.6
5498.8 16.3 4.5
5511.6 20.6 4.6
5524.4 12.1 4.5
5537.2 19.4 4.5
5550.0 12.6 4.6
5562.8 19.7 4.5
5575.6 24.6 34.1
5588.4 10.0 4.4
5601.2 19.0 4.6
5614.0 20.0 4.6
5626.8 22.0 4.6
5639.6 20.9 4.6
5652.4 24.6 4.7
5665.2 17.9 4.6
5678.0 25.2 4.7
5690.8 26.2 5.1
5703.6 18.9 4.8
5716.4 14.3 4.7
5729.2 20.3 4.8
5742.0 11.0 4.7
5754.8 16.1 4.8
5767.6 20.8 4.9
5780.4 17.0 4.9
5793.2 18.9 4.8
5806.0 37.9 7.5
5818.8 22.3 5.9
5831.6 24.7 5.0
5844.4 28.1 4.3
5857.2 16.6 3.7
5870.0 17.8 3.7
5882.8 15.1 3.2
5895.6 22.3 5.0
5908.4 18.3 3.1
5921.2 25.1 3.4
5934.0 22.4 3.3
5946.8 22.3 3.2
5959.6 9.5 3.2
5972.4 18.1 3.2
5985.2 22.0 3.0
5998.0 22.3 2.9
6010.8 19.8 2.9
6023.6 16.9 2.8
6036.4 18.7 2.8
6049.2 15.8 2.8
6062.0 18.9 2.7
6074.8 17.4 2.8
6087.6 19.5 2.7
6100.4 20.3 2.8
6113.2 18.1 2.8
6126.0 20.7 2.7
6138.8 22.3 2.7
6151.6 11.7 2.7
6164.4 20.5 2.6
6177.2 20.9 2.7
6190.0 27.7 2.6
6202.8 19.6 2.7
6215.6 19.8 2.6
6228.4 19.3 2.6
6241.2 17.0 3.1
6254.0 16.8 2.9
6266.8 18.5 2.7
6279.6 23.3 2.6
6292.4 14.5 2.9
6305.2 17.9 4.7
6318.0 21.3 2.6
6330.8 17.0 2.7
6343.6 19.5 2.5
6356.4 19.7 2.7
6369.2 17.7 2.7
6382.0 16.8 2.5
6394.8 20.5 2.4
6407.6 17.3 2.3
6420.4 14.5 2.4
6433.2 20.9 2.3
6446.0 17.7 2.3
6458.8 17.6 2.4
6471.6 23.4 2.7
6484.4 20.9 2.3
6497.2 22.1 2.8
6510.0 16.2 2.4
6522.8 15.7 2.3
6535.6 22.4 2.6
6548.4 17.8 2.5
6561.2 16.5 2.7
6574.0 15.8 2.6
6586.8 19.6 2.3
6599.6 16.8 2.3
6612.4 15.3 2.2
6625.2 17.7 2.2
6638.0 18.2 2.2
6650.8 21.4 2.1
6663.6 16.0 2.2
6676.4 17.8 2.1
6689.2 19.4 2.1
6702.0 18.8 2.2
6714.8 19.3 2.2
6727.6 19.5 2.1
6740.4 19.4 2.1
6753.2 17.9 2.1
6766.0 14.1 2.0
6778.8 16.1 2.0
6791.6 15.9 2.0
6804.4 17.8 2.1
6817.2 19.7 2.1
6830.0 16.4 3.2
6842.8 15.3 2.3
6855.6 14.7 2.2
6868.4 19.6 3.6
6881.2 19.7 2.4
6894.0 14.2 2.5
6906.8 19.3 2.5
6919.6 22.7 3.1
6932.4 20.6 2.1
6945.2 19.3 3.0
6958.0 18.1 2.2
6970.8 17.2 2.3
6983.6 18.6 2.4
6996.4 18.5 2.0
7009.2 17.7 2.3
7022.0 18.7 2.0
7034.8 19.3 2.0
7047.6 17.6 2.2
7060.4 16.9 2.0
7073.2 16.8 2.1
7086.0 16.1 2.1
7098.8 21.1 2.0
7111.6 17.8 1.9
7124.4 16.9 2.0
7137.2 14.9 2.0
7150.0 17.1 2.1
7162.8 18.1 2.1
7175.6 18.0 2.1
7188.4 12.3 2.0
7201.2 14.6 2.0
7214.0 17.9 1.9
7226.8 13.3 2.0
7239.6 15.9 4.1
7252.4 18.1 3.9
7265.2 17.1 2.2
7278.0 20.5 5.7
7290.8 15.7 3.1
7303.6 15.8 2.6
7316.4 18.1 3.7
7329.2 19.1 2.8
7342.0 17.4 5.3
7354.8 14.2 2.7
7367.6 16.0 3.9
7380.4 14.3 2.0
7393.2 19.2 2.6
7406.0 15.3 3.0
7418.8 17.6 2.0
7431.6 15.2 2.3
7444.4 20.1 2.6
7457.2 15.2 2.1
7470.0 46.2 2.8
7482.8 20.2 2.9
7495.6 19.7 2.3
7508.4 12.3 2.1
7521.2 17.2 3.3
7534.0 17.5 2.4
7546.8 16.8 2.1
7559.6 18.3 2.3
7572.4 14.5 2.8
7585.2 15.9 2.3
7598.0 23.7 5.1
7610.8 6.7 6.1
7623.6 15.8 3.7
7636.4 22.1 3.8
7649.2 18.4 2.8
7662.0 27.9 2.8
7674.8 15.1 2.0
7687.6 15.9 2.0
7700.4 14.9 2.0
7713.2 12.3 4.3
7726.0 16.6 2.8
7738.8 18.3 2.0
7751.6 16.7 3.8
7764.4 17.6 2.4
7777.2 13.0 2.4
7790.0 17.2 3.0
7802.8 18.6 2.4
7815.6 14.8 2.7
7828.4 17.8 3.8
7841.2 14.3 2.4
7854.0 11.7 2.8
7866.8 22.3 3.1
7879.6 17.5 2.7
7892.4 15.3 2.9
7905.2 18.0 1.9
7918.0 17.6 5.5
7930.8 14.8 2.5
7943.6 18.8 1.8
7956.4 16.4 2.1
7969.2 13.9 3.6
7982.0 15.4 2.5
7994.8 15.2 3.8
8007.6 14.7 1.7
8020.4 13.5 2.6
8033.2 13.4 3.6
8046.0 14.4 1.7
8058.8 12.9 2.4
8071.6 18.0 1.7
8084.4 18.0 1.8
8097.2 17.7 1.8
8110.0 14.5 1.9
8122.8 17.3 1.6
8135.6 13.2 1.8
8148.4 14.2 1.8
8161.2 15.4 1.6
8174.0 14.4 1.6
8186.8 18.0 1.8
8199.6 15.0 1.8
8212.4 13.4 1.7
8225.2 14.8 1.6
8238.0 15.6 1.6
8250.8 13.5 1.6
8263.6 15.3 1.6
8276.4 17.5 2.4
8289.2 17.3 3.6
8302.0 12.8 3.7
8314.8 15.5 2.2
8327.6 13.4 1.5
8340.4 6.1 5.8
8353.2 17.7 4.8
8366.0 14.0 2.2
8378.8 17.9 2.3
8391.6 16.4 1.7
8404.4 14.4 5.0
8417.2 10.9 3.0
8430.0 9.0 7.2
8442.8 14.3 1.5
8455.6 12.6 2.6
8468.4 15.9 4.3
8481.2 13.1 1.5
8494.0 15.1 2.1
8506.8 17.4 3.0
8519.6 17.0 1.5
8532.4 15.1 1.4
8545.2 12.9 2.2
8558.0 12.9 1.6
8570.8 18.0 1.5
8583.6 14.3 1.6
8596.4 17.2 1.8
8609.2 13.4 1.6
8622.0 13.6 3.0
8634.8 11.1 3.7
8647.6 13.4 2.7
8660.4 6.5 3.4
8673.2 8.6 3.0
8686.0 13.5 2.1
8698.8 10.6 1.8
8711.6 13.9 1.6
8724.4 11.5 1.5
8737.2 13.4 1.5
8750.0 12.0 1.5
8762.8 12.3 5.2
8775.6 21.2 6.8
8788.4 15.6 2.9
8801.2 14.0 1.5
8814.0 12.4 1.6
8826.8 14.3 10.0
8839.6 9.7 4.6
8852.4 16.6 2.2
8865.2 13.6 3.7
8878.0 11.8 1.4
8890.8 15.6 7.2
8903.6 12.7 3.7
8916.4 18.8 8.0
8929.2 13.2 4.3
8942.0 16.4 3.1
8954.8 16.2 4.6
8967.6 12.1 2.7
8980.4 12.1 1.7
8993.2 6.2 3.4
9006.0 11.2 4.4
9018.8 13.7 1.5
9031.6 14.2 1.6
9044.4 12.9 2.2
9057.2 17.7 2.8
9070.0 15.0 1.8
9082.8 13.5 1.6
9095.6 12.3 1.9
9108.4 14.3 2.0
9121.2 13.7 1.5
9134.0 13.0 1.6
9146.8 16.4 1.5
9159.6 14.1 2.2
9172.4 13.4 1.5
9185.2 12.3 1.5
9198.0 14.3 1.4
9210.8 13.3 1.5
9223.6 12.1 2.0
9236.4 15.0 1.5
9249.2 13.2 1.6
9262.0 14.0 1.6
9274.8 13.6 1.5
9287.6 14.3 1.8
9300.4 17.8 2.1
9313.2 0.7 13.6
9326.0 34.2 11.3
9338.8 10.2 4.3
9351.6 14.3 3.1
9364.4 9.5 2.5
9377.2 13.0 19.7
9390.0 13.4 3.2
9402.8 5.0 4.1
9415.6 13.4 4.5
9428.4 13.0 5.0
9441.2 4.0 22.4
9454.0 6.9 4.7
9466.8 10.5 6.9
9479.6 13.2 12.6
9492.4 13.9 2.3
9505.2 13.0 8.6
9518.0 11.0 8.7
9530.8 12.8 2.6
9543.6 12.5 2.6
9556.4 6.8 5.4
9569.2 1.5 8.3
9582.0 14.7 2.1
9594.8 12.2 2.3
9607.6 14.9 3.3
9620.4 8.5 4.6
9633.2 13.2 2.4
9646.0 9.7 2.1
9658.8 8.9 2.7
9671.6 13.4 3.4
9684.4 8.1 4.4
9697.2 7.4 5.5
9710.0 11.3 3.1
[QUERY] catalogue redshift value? 0.137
